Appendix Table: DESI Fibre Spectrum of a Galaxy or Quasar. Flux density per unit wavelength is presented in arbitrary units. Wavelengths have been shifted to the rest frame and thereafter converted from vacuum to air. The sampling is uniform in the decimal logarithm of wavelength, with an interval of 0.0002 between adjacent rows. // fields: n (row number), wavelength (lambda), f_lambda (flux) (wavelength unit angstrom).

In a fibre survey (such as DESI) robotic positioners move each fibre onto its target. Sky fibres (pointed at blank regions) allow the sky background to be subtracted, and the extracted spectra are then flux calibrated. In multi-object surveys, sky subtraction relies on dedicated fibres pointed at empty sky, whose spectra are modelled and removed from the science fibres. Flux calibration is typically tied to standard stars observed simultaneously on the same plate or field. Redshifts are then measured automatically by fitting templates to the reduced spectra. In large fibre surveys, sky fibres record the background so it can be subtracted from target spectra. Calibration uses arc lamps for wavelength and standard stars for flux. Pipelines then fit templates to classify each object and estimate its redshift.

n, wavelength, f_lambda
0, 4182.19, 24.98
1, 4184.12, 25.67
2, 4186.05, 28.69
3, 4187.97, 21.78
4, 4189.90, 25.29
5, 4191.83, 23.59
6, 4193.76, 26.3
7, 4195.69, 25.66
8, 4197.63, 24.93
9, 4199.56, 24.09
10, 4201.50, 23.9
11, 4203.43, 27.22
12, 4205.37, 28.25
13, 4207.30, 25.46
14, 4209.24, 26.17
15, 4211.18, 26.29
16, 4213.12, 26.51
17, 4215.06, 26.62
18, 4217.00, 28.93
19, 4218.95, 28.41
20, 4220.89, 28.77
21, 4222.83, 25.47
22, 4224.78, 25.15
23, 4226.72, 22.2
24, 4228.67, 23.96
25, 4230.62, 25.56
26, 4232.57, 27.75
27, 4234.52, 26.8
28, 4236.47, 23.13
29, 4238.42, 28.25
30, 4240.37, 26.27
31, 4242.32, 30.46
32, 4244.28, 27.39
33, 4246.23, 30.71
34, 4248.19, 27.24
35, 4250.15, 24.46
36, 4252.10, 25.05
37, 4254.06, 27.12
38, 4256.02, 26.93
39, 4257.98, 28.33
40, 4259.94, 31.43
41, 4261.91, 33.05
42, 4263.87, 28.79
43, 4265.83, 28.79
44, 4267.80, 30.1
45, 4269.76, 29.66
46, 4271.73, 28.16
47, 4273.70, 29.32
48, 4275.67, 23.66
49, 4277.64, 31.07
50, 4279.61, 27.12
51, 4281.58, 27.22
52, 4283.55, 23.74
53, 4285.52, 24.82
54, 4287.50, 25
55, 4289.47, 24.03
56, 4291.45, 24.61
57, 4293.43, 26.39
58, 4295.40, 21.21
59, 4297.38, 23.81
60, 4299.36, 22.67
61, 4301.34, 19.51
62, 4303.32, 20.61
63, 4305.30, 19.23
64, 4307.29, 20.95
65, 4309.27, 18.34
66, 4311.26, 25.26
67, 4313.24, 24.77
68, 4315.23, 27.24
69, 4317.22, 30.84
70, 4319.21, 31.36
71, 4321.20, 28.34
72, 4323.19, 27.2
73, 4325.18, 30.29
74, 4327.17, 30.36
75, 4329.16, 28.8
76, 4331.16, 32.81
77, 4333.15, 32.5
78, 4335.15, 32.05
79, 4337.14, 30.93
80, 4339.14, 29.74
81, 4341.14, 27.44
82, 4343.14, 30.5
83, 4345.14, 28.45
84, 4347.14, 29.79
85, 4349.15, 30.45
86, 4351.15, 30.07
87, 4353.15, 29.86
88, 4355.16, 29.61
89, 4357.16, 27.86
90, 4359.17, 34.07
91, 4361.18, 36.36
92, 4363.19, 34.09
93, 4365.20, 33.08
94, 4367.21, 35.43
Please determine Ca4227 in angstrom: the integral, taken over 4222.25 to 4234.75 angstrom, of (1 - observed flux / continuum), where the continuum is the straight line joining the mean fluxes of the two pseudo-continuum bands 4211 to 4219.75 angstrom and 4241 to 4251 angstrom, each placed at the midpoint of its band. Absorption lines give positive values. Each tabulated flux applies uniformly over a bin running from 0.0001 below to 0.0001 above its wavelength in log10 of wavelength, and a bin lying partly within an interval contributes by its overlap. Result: 1.1 angstrom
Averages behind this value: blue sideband 27.4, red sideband 28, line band 25.2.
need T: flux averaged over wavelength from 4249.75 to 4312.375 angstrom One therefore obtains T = 25.6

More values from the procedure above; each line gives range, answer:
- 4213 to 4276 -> 27.5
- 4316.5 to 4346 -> 30.1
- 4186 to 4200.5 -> 24.8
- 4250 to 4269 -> 28.6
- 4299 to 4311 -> 20.4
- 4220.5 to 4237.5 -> 25.3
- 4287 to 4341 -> 26.3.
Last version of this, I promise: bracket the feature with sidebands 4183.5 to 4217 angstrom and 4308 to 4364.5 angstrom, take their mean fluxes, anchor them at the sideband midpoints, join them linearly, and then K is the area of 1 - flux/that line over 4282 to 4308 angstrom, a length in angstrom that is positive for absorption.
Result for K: 5.0 angstrom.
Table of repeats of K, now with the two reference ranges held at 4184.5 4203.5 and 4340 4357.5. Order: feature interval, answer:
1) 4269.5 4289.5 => 0.53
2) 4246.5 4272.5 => -1.50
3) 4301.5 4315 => 3.13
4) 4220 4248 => -0.41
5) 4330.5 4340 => -0.84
